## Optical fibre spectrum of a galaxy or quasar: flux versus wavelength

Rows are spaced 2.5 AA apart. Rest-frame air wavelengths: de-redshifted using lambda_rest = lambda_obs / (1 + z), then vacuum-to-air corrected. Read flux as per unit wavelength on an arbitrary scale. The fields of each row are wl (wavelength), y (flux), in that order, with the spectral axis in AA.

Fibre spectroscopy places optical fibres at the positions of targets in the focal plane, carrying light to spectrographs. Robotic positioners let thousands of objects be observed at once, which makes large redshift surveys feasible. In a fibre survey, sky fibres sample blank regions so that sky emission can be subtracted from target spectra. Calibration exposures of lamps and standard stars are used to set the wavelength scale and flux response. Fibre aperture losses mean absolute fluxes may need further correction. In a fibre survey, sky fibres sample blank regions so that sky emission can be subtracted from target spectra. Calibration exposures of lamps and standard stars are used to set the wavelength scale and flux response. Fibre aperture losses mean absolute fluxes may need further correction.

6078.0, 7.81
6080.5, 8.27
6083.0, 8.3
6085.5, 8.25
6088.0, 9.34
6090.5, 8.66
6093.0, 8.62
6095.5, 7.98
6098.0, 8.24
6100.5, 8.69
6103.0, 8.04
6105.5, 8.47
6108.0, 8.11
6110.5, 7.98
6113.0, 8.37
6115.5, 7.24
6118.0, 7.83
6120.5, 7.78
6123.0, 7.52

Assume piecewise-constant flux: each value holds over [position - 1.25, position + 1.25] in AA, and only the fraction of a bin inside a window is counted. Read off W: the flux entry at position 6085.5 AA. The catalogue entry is 8.25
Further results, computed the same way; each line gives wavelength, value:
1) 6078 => 7.81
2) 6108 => 8.11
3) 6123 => 7.52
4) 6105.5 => 8.47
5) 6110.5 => 7.98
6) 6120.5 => 7.78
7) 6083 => 8.3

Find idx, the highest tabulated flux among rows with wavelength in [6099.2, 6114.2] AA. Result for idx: 8.69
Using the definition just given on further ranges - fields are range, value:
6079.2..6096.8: 9.34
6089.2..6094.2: 8.66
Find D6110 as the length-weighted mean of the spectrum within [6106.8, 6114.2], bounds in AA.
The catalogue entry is 8.15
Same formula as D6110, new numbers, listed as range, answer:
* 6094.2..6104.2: 8.24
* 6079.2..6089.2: 8.53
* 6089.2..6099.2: 8.38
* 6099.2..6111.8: 8.26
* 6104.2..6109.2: 8.29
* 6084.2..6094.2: 8.72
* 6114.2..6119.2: 7.54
